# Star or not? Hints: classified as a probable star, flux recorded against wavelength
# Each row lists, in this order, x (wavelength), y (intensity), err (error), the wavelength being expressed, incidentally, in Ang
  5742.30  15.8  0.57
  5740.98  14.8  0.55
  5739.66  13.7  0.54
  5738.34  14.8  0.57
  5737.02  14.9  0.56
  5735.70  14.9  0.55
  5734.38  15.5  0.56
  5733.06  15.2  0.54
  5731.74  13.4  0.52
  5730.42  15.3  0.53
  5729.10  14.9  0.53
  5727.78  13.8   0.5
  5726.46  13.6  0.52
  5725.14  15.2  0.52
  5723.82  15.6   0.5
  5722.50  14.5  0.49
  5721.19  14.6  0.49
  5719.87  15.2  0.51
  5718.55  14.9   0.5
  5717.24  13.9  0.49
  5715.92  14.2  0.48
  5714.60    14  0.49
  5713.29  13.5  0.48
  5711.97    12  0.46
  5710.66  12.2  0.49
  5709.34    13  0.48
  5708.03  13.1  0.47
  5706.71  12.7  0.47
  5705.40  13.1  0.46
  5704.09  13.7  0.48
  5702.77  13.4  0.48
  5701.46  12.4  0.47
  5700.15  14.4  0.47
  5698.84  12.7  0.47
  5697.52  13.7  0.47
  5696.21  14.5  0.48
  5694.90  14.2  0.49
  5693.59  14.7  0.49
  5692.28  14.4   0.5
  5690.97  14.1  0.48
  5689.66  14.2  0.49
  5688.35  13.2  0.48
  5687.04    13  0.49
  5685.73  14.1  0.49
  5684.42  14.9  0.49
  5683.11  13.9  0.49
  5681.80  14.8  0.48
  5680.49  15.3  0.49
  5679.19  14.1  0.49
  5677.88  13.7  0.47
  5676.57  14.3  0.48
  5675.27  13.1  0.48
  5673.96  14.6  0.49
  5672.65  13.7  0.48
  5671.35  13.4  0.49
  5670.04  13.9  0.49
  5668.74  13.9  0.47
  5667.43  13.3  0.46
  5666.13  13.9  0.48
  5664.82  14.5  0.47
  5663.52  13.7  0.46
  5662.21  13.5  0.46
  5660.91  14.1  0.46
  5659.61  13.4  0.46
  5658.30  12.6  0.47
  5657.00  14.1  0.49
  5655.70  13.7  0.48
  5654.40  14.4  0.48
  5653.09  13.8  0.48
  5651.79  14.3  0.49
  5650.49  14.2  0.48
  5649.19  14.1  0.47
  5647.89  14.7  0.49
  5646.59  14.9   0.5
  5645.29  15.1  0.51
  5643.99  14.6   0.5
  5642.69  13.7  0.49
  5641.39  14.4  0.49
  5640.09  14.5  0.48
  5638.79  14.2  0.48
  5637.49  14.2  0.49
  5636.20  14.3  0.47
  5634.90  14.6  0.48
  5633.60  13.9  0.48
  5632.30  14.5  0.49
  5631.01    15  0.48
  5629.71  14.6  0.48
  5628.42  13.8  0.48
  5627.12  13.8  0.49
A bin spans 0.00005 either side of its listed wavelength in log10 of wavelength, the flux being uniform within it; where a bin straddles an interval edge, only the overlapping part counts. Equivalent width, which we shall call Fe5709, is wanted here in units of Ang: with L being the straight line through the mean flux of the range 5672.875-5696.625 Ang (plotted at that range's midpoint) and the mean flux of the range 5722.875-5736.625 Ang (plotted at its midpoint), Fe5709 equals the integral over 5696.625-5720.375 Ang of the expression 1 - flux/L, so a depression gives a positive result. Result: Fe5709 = 1.7 Ang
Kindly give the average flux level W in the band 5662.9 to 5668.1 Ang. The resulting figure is 13.8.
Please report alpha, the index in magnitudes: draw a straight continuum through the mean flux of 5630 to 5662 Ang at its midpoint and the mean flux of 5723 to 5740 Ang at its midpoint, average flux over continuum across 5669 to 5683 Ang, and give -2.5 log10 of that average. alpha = 0.023 mag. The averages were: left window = 14.2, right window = 14.7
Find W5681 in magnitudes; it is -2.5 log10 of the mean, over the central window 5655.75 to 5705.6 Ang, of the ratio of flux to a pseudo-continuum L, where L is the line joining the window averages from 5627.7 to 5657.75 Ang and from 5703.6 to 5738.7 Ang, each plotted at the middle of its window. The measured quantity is 0.03 mag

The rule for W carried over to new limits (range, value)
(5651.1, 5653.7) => 14.1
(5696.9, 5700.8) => 13.6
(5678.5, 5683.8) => 14.5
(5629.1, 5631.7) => 14.8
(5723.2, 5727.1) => 14.8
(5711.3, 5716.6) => 13.4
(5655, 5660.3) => 13.5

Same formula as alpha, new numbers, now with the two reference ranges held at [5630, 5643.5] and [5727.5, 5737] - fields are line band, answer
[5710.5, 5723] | 0.06 mag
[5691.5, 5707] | 0.07 mag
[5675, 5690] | 0.04 mag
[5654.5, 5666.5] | 0.05 mag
